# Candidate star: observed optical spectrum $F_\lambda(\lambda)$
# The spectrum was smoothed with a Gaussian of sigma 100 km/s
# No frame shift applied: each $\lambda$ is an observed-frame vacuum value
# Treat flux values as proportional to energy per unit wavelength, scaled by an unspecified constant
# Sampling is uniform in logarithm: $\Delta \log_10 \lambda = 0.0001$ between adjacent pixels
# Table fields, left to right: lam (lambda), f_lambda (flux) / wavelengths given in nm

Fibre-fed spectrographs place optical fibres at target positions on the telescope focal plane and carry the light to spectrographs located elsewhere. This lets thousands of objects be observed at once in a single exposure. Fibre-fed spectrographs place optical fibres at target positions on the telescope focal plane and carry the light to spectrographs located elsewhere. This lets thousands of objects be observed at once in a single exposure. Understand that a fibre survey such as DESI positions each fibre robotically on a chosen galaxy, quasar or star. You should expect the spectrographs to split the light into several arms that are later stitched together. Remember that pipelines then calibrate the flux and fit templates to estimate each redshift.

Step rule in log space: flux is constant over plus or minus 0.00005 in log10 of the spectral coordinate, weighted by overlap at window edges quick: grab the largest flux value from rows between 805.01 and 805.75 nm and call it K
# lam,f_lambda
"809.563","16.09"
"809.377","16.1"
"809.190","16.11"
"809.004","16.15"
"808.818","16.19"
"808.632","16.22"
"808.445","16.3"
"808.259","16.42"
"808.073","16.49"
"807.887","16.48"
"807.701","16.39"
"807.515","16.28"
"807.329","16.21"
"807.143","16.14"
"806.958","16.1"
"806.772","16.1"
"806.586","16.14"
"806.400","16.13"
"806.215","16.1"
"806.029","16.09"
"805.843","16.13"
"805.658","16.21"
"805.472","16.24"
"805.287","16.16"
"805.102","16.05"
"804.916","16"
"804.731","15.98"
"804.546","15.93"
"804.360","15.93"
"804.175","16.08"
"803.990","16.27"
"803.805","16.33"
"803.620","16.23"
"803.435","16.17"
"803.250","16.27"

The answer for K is 16.24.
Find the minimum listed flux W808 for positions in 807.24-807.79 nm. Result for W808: 16.21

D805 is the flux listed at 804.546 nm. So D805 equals 15.93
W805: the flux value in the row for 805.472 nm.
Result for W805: 16.24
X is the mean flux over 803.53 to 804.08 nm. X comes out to 16.3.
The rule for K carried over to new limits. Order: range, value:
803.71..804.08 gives 16.33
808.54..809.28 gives 16.22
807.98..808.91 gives 16.49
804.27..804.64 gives 15.93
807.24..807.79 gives 16.39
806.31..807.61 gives 16.28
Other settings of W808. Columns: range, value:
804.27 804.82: 15.93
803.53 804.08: 16.23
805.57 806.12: 16.09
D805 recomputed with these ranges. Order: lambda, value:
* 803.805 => 16.33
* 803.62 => 16.23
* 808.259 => 16.42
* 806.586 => 16.14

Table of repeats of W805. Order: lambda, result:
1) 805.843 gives 16.13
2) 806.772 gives 16.1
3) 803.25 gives 16.27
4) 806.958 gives 16.1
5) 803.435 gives 16.17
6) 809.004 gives 16.15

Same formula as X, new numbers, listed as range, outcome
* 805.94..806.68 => 16.1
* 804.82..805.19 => 16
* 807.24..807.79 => 16.3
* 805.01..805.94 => 16.2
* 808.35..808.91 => 16.2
